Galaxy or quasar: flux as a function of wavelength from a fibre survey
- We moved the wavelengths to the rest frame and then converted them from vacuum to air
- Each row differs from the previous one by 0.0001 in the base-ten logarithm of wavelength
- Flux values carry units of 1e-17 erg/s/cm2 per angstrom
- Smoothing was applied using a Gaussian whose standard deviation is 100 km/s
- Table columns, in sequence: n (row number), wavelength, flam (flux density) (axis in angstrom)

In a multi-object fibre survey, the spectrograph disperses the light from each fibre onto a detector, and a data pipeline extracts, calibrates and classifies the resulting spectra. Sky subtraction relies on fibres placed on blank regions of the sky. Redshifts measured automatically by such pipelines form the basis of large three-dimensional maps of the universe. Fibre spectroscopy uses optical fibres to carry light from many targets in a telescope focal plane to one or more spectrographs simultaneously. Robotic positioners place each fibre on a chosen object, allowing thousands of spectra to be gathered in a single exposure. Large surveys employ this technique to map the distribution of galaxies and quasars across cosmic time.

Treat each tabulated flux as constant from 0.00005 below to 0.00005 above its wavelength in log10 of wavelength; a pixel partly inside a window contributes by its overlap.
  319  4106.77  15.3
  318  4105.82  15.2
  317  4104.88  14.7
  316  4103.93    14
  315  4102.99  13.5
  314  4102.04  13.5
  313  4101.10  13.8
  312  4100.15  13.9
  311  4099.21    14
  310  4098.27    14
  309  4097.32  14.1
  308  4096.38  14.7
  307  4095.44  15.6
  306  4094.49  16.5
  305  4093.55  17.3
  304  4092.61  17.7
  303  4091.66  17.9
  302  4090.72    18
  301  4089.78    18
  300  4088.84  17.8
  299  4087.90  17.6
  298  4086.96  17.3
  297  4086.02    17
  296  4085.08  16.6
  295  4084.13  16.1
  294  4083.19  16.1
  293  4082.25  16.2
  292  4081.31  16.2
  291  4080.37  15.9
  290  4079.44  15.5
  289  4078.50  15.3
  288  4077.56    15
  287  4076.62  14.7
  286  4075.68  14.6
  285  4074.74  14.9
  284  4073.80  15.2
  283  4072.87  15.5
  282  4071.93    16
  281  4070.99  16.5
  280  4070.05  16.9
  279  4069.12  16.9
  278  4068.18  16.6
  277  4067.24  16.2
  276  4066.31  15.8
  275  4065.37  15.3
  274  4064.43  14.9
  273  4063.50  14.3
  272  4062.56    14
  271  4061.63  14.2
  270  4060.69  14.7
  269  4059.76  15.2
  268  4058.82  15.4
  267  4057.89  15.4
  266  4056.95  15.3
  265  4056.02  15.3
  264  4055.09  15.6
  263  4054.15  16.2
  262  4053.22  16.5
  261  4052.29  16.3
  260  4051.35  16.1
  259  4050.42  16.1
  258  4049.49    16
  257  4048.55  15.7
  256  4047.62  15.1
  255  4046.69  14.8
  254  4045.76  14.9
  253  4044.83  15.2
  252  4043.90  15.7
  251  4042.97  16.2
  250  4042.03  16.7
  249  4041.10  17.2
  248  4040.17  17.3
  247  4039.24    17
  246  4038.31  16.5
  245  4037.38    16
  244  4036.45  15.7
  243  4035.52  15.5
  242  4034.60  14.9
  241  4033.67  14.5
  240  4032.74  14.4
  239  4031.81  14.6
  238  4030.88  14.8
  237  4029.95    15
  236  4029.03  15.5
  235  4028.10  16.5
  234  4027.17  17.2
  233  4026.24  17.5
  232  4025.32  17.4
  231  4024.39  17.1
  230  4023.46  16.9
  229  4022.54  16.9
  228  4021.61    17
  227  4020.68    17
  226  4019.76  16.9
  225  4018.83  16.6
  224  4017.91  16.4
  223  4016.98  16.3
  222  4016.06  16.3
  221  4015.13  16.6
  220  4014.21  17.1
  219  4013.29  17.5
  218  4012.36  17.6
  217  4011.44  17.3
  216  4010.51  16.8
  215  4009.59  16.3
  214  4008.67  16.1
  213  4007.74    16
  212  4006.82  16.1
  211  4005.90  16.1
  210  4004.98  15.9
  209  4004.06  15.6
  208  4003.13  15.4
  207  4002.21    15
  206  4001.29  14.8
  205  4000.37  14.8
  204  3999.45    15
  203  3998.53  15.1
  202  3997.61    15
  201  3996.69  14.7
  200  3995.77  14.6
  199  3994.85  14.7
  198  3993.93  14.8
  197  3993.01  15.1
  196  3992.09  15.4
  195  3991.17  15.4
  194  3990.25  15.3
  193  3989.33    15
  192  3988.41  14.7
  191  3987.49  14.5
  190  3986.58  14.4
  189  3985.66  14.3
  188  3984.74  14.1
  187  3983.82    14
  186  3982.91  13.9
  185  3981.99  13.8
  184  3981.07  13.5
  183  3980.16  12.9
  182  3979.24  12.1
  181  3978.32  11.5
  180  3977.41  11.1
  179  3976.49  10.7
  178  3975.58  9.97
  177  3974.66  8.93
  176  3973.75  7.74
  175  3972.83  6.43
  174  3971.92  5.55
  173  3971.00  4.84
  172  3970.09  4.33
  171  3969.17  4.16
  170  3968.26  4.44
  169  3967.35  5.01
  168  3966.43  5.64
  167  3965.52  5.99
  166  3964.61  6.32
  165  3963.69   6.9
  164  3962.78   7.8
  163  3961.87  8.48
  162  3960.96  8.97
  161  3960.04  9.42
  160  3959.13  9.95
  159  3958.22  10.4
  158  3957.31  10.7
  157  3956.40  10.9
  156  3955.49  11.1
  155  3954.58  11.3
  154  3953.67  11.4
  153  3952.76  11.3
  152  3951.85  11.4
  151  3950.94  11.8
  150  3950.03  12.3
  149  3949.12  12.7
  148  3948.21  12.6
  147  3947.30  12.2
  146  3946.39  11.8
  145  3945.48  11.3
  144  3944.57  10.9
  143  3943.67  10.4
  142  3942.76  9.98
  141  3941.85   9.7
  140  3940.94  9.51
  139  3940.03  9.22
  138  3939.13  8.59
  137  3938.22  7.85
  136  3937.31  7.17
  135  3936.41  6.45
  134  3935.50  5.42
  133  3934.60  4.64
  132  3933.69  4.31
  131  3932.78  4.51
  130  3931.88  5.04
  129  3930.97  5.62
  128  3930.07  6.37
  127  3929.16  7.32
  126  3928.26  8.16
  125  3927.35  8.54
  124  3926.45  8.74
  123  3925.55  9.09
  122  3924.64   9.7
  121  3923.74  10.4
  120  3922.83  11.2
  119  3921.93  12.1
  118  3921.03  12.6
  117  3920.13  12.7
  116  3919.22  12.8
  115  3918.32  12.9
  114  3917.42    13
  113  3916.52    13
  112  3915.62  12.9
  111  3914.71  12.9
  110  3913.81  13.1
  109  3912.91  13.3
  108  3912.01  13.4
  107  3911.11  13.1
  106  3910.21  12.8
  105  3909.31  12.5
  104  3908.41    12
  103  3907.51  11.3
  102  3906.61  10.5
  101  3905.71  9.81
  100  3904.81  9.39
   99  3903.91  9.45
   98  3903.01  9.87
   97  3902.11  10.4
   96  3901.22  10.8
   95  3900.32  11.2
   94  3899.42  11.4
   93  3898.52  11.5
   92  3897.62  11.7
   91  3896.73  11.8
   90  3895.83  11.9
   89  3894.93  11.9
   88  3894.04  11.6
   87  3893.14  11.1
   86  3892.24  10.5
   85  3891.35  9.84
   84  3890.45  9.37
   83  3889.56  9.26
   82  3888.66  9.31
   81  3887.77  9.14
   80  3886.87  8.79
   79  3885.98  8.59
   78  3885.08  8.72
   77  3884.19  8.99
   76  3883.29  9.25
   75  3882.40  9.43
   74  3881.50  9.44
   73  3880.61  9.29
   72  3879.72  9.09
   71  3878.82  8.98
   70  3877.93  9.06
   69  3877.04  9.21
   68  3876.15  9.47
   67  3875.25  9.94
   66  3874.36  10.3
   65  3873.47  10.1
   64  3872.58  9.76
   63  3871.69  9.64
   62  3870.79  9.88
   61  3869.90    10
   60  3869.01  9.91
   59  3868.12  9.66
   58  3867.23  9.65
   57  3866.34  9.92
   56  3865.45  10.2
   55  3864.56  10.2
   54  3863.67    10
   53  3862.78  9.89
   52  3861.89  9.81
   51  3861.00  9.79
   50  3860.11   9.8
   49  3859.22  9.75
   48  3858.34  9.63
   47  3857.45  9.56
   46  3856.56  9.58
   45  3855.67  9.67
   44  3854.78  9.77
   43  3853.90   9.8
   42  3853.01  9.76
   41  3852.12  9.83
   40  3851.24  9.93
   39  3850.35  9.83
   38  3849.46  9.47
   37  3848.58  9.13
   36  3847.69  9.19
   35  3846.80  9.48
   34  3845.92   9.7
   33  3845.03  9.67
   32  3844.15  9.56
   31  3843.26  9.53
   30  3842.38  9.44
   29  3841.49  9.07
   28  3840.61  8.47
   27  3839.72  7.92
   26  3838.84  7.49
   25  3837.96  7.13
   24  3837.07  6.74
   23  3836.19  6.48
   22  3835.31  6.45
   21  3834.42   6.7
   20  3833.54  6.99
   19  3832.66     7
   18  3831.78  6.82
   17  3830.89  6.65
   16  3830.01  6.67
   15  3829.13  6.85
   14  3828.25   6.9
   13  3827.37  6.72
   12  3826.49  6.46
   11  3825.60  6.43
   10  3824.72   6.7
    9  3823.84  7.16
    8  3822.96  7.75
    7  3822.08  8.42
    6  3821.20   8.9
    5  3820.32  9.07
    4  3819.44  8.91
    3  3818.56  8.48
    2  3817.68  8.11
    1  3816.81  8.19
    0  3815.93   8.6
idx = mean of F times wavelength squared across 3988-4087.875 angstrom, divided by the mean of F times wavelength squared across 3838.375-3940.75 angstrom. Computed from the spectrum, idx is 1.7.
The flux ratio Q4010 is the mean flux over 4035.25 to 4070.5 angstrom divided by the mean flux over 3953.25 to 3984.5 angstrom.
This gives 1.7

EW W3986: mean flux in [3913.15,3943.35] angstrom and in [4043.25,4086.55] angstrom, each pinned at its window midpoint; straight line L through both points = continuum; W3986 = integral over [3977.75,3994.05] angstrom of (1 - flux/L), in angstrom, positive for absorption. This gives -2.9 angstrom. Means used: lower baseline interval 9.29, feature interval 14.1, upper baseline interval 15.6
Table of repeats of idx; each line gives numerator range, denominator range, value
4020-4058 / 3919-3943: 2.02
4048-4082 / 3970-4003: 1.26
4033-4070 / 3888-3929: 1.51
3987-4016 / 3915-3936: 1.77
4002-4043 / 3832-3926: 1.74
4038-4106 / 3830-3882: 1.92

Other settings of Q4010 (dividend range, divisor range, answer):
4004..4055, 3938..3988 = 1.62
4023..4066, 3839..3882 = 1.64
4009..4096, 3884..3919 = 1.45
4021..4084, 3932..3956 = 1.65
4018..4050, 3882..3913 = 1.51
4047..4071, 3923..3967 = 1.74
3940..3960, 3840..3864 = 1.15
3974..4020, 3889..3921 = 1.28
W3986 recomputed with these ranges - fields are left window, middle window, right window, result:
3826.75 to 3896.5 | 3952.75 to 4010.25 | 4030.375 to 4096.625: 6.1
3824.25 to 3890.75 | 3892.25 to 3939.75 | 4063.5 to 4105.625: 1.8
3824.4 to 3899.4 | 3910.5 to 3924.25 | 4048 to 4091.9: -2.1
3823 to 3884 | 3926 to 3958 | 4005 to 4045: 9.0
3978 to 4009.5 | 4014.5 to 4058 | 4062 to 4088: -2.2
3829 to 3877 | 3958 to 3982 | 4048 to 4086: 8.3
